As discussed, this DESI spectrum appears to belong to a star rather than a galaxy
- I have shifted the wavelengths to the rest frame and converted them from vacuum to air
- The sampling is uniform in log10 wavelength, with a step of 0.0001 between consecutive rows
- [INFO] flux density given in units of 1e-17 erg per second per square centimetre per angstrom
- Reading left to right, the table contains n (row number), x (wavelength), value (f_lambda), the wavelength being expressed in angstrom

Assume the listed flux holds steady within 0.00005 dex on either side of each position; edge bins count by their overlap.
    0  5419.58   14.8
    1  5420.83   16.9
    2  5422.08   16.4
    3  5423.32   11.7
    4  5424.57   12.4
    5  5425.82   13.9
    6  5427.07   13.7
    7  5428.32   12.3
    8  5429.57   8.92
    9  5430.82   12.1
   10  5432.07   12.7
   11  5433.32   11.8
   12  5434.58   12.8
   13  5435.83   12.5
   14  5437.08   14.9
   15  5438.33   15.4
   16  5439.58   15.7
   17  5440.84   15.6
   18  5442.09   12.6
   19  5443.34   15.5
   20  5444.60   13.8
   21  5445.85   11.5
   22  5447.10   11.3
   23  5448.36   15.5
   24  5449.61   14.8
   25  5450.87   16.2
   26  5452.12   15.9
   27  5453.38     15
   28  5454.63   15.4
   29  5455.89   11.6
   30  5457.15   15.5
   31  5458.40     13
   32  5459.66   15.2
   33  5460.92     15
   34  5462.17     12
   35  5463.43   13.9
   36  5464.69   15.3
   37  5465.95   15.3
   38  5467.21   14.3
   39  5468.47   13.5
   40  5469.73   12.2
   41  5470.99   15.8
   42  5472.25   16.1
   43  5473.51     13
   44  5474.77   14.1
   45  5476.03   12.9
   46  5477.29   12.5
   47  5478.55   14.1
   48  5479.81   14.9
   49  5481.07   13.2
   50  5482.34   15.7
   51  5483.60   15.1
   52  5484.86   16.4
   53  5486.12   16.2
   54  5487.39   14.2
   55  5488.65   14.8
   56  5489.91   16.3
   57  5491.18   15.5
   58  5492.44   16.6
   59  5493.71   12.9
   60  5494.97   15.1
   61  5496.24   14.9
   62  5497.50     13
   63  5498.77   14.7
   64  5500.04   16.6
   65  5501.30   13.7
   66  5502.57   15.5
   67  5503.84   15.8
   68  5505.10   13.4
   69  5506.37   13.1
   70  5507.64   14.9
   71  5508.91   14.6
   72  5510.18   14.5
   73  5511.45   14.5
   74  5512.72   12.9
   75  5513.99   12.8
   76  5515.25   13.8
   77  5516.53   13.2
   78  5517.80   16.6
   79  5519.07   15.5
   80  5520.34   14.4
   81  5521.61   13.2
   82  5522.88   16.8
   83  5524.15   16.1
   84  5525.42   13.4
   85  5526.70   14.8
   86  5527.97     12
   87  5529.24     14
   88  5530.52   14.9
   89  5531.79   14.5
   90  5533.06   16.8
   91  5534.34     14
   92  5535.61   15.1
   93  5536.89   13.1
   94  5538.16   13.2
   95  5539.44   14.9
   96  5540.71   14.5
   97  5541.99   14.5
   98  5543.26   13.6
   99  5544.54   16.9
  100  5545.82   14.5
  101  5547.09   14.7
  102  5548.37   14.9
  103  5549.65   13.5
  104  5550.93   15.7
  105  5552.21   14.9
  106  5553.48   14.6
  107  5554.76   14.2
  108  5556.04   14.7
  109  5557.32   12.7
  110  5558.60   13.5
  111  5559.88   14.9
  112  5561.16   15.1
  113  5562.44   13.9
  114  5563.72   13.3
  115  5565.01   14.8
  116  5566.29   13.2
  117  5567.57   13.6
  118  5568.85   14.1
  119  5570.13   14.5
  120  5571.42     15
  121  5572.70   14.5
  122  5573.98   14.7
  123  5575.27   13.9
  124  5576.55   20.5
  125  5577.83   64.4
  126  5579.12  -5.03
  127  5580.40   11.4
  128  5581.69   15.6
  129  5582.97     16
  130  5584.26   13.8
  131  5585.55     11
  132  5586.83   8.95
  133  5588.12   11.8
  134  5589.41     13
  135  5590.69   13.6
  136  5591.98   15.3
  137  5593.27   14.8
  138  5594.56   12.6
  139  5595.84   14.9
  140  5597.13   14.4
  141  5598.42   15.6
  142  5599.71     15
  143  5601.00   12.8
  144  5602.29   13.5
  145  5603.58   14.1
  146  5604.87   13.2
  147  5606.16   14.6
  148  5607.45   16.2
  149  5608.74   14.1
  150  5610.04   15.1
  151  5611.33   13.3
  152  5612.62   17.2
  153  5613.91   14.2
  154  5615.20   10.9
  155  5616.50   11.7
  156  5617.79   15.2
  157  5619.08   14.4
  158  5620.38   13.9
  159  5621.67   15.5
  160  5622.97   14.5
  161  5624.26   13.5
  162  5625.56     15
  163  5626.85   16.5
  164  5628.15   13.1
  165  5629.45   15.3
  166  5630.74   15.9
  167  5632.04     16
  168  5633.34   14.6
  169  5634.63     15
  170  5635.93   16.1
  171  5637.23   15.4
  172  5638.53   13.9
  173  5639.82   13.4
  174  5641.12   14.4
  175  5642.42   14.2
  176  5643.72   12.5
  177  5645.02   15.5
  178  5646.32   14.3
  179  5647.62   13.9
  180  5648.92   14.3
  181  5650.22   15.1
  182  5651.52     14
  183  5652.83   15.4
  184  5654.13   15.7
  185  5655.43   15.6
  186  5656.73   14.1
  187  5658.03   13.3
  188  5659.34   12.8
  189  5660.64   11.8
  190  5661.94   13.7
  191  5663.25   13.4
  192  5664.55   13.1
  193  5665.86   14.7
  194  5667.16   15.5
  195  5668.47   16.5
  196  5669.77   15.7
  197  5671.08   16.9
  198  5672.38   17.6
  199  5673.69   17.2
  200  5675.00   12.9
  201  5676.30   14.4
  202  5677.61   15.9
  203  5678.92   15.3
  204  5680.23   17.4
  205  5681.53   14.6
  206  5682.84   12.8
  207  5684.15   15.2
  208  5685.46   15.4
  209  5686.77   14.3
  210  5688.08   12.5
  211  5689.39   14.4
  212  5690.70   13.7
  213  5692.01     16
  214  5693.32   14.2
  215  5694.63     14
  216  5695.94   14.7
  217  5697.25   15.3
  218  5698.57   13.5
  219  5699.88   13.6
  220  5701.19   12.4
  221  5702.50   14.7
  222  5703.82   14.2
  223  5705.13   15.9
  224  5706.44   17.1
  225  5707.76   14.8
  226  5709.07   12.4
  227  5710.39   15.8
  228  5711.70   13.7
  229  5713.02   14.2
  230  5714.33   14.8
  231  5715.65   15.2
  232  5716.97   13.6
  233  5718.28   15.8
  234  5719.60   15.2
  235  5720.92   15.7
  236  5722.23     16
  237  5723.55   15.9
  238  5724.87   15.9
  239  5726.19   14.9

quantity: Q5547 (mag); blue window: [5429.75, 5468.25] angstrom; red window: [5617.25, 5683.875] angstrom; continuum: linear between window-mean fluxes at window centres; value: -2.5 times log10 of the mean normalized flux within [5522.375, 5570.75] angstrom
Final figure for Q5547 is 0.00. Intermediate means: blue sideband 14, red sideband 14.7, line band 14.4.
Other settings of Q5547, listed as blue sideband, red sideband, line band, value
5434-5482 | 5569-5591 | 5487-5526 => 0.01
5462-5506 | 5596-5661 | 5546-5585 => -0.07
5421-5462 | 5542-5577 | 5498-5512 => -0.03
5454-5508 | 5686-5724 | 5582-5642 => 0.03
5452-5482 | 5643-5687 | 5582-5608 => 0.06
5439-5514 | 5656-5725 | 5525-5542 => 0.02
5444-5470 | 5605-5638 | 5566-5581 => -0.18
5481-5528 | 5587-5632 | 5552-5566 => 0.02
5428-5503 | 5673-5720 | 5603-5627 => 0.01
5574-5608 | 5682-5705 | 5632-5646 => 0.01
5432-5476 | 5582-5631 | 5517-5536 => -0.05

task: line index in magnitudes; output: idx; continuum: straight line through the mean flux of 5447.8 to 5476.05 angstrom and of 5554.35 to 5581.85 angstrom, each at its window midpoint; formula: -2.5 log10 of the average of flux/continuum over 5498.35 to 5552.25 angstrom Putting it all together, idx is 0.05 mag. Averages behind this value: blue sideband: 14.4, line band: 14.5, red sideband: 15.8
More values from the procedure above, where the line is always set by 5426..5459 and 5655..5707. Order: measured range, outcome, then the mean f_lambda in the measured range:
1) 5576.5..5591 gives -0.135 mag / 16.1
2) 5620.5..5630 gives -0.021 mag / 14.7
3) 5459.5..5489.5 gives -0.045 mag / 14.4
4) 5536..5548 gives -0.028 mag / 14.5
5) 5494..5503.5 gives -0.062 mag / 14.7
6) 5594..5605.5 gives 0.023 mag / 14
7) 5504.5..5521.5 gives -0.012 mag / 14.1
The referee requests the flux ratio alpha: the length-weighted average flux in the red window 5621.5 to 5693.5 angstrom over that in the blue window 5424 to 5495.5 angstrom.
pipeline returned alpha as 1.0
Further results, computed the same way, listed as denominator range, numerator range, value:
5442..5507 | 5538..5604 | 1.02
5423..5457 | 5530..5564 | 1.07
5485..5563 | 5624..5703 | 1.00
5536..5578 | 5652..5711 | 0.95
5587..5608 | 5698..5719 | 1.04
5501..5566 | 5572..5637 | 1.04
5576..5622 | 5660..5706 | 0.98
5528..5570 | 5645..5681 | 1.03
